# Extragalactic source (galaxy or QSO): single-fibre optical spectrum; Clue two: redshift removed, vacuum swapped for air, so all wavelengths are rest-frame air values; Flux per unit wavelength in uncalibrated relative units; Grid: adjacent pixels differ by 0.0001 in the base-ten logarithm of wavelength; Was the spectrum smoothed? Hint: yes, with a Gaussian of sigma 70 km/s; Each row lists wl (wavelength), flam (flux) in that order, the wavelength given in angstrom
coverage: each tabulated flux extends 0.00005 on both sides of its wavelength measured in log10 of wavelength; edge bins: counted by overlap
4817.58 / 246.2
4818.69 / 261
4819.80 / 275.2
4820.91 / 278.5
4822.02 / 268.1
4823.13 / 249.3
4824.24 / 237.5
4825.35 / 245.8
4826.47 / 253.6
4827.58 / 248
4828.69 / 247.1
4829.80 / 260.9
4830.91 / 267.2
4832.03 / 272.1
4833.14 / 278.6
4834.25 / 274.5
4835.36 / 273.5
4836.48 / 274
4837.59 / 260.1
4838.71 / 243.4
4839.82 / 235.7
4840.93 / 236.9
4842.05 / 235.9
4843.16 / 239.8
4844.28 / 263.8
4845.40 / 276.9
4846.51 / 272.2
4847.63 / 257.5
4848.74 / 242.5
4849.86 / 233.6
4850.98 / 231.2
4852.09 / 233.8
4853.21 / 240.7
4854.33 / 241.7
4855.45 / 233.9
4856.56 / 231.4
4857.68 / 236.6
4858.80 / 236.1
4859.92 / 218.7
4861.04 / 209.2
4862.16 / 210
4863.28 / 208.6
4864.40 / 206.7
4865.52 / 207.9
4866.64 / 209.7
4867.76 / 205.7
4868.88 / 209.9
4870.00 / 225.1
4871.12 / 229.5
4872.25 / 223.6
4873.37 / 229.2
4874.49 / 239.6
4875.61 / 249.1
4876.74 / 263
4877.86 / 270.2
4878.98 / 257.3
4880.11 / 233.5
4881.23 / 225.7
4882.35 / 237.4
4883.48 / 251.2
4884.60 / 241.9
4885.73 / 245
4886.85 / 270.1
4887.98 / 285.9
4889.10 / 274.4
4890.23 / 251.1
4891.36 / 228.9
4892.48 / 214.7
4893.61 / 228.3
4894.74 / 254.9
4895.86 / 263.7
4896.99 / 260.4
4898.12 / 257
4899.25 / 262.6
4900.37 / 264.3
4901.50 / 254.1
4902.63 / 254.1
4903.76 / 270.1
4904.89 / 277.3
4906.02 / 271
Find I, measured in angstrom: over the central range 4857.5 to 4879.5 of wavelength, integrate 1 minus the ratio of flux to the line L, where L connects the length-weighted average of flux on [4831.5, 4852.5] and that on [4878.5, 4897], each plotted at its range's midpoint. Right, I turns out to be 2.08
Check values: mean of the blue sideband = 255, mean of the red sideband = 248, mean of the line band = 227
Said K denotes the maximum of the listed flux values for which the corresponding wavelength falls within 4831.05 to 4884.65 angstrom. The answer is 278.6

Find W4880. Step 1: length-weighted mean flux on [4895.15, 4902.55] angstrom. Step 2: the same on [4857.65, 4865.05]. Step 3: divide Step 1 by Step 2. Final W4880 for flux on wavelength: 1.20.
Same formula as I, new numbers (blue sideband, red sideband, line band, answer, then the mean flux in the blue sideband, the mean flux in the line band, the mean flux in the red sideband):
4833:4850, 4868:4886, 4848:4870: 2.12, 256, 224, 239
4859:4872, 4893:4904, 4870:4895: -1.03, 214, 245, 256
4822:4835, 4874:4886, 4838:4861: 1.11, 258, 241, 247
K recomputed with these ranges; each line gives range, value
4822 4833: 272.1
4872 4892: 285.9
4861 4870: 225.1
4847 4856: 257.5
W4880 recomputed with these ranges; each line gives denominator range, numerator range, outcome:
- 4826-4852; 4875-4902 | 0.99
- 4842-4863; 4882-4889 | 1.08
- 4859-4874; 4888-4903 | 1.17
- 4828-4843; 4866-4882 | 0.91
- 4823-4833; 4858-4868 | 0.84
